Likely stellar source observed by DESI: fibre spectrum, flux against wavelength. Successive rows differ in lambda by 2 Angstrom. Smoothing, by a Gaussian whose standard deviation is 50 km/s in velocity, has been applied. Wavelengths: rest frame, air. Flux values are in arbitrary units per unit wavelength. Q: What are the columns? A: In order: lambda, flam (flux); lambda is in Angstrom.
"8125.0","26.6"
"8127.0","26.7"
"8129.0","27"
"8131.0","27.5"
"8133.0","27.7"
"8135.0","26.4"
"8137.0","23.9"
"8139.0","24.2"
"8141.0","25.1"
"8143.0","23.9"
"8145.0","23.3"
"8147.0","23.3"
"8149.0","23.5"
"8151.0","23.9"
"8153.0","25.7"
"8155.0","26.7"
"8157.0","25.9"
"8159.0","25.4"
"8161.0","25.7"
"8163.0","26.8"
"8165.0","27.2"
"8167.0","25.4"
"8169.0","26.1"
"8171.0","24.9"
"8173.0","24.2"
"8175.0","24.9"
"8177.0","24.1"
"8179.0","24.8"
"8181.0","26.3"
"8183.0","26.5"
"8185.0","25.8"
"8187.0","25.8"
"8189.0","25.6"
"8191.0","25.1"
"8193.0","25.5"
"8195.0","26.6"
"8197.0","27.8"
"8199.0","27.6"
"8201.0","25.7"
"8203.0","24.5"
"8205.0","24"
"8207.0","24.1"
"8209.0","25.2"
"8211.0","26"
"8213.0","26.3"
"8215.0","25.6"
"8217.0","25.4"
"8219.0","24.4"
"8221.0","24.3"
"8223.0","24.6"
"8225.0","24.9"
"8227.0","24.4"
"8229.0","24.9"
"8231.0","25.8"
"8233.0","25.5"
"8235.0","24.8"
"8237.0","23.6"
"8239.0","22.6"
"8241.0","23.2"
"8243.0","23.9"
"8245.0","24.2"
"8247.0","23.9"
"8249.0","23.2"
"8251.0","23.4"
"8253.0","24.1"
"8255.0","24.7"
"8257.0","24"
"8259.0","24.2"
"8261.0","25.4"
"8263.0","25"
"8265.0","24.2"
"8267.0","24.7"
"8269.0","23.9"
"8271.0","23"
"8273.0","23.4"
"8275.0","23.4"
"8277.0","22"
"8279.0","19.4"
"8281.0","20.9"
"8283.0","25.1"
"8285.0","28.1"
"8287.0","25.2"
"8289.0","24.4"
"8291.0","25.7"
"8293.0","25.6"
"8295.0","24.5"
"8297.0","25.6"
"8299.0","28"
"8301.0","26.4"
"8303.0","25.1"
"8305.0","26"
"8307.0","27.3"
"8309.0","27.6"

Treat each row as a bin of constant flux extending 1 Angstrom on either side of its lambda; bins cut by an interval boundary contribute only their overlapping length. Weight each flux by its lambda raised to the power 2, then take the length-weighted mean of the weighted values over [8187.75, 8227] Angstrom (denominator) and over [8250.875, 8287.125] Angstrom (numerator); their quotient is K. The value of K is 0.95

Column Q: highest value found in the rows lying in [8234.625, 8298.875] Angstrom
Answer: 28.1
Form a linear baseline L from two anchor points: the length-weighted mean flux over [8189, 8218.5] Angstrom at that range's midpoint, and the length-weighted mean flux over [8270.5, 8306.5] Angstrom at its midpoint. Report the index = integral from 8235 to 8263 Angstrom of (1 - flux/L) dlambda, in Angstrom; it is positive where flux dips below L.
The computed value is 1.3 Angstrom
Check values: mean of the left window 25.6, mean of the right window 24.6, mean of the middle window 23.9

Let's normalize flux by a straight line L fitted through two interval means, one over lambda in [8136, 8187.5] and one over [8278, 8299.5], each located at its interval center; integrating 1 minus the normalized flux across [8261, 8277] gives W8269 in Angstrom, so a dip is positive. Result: 0.6 Angstrom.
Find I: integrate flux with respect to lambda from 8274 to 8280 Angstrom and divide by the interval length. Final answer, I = 21.6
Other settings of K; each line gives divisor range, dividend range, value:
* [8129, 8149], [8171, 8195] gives 1.02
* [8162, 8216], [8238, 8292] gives 0.95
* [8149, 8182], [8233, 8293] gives 0.96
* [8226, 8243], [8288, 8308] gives 1.08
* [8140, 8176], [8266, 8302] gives 1.00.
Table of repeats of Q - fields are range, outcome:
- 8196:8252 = 27.8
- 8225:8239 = 25.8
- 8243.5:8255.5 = 24.7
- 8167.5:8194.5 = 26.5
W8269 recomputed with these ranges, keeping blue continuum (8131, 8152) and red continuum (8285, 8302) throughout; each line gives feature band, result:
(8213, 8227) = 0.18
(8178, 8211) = -0.83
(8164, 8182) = -0.30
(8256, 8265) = 0.34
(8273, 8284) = 1.47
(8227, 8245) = 0.77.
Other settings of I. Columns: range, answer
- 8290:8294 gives 25.6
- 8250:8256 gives 24.1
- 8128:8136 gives 27.1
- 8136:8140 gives 24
